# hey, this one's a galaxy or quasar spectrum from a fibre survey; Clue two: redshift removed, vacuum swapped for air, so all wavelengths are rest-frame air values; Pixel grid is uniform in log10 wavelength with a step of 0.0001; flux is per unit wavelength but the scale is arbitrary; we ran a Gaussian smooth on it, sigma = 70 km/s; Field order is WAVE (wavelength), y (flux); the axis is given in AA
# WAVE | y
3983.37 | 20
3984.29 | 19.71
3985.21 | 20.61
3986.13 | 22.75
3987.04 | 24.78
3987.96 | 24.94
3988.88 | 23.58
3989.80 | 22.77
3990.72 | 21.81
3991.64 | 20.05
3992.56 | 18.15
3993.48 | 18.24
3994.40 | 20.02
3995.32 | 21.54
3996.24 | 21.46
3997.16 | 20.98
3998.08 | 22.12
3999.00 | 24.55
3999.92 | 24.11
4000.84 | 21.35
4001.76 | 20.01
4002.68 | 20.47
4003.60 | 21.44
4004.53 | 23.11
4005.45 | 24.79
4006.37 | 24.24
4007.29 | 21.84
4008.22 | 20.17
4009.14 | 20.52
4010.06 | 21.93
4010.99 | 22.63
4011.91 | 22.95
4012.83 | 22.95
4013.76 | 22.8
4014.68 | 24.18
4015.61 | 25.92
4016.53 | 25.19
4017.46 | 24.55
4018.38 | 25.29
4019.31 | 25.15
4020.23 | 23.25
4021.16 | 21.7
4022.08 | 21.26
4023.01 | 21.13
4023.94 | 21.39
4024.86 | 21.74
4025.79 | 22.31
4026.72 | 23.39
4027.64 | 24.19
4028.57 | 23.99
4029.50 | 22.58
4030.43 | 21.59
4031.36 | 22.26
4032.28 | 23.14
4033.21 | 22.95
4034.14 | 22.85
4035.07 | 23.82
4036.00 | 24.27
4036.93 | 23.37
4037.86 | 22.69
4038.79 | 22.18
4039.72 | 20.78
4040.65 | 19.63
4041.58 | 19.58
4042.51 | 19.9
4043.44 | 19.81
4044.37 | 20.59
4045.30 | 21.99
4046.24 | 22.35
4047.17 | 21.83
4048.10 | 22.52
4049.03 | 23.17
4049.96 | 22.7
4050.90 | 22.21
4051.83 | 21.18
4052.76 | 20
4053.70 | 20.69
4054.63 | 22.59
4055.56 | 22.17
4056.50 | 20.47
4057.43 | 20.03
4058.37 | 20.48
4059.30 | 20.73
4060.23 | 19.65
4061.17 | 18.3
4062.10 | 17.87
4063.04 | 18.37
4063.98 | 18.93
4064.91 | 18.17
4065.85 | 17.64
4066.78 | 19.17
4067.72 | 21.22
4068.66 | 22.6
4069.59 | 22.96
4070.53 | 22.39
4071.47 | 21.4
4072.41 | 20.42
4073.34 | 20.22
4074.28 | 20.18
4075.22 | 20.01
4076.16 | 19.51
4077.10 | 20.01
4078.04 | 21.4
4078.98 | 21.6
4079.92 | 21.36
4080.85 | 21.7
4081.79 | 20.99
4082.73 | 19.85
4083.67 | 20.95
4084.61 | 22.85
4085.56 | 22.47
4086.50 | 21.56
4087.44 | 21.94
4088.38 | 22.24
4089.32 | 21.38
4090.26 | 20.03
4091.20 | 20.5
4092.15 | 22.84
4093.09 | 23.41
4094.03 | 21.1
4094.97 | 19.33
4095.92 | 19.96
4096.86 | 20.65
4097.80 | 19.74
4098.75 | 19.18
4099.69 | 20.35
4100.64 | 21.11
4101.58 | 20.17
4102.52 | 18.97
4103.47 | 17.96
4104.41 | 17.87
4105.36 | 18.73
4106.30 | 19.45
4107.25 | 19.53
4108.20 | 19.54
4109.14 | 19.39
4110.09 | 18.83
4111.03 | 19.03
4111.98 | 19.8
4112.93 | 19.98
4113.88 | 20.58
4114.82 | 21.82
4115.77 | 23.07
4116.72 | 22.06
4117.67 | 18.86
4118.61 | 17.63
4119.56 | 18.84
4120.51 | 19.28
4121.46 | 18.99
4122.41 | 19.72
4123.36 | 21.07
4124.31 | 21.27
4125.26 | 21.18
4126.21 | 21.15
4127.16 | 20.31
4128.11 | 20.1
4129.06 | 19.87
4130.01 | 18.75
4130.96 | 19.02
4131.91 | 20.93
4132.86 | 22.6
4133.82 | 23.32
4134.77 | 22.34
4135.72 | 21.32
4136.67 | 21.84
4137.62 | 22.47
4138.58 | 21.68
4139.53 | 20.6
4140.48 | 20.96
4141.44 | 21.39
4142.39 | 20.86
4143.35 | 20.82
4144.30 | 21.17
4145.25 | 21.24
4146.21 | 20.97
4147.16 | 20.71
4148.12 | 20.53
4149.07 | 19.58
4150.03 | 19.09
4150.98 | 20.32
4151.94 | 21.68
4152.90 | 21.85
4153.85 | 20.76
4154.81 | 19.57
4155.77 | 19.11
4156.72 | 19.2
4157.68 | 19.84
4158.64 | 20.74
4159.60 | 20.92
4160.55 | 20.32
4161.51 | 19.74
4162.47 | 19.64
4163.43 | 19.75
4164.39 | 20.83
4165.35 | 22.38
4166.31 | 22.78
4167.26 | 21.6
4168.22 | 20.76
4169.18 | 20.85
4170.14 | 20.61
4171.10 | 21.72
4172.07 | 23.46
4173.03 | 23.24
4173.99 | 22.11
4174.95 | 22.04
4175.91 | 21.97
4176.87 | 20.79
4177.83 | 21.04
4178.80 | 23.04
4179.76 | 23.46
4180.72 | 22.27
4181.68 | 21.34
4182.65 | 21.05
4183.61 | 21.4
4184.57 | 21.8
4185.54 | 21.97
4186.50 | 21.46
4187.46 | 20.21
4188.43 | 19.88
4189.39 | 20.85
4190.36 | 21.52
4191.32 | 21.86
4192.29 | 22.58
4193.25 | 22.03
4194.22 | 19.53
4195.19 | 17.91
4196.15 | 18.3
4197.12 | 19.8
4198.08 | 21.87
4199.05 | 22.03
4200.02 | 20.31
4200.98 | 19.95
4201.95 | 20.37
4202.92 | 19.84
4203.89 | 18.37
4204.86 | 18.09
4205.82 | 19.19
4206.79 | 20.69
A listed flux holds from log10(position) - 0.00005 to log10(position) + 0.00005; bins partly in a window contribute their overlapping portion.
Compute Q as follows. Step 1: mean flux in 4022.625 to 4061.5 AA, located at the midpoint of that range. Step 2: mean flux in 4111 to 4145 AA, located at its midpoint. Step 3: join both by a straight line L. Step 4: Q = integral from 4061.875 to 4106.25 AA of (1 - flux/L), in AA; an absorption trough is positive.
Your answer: 1.6 AA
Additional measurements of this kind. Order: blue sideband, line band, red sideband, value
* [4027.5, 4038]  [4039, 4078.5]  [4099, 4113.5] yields 2.1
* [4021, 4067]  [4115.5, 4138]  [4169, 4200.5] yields 0.7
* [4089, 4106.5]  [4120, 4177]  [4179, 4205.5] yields -1.2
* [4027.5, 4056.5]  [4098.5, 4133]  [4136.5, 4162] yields 1.9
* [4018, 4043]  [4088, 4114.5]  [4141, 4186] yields 2.0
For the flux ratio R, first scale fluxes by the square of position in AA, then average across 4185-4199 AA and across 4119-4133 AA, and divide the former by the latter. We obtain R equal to 1.1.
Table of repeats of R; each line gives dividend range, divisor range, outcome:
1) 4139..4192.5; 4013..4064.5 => 1.02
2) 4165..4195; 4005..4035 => 1.02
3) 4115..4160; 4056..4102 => 1.03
